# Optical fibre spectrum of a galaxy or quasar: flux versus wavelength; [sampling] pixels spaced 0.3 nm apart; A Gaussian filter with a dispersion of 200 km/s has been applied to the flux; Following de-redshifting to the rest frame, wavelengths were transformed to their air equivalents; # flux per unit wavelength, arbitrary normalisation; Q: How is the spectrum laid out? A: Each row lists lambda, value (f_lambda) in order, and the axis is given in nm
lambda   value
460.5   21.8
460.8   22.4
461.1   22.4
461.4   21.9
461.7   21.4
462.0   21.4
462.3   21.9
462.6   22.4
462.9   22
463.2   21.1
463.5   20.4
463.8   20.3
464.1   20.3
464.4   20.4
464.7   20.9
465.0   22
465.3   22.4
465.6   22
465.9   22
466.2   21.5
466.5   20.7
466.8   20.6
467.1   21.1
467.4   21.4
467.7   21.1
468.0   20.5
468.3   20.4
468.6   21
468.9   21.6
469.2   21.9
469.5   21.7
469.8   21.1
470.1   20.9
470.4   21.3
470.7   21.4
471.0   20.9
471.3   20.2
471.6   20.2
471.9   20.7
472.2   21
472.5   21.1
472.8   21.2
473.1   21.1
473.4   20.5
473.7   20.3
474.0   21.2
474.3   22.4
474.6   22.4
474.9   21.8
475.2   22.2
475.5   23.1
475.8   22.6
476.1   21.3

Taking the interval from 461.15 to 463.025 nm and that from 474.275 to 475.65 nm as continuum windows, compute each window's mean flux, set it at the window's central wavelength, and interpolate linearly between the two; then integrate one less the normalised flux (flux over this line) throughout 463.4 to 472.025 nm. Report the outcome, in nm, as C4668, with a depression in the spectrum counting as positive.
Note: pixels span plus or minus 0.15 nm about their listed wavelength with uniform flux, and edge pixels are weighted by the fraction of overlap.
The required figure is 0.40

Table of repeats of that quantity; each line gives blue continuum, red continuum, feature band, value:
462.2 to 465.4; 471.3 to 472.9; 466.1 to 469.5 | -0.01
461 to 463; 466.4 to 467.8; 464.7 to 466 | -0.04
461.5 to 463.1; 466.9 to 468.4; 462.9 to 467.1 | 0.04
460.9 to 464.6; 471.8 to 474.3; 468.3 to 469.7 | -0.02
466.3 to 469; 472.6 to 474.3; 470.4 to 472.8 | 0.02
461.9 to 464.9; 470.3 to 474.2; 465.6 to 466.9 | -0.02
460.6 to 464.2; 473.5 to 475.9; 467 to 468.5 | 0.06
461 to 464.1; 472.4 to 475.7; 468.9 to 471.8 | 0.06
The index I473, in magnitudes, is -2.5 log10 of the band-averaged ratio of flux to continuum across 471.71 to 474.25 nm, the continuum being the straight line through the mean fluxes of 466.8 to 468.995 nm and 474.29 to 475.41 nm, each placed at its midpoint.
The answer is 0.05 mag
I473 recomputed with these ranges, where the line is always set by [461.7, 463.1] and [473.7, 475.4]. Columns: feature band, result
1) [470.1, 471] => 0.03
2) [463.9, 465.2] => 0.05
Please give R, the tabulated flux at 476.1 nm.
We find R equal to 21.3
